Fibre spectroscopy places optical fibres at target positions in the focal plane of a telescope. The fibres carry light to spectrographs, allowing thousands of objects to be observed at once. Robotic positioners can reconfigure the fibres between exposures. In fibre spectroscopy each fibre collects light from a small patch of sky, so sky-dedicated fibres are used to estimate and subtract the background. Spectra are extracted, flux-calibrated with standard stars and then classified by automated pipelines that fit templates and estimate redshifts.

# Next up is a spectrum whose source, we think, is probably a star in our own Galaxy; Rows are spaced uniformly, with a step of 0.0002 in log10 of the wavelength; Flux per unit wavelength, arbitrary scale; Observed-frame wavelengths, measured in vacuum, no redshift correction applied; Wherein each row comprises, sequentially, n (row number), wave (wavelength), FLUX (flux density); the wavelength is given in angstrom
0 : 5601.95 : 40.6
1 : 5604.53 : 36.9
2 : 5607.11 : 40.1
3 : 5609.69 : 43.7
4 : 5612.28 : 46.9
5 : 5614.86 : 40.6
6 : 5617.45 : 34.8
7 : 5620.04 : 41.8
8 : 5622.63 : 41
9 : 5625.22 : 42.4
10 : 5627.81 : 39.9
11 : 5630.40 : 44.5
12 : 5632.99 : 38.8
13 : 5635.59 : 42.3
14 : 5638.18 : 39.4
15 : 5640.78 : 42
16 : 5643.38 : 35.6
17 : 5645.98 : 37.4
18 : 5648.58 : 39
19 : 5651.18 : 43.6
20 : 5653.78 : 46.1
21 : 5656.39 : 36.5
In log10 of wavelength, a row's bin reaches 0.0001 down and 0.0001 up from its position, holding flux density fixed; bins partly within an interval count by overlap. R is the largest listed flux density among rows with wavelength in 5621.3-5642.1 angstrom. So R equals 44.5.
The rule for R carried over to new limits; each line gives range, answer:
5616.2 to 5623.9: 41.8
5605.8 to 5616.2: 46.9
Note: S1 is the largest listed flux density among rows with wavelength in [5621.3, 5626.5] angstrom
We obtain 42.4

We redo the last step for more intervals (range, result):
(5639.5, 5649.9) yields 42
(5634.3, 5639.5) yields 42.3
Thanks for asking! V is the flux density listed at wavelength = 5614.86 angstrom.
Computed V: 40.6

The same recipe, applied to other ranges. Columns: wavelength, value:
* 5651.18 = 43.6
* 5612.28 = 46.9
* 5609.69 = 43.7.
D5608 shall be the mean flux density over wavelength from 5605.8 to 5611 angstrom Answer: 41.9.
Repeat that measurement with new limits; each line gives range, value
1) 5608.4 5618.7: 41.5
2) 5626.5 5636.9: 41.4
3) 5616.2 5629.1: 40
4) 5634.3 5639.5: 40.9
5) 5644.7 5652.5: 40.1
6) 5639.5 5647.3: 38.3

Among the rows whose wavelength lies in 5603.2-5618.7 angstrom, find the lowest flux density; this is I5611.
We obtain 34.8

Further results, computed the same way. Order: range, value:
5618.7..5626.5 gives 41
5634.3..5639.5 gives 39.4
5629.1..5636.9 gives 38.8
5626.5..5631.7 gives 39.9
